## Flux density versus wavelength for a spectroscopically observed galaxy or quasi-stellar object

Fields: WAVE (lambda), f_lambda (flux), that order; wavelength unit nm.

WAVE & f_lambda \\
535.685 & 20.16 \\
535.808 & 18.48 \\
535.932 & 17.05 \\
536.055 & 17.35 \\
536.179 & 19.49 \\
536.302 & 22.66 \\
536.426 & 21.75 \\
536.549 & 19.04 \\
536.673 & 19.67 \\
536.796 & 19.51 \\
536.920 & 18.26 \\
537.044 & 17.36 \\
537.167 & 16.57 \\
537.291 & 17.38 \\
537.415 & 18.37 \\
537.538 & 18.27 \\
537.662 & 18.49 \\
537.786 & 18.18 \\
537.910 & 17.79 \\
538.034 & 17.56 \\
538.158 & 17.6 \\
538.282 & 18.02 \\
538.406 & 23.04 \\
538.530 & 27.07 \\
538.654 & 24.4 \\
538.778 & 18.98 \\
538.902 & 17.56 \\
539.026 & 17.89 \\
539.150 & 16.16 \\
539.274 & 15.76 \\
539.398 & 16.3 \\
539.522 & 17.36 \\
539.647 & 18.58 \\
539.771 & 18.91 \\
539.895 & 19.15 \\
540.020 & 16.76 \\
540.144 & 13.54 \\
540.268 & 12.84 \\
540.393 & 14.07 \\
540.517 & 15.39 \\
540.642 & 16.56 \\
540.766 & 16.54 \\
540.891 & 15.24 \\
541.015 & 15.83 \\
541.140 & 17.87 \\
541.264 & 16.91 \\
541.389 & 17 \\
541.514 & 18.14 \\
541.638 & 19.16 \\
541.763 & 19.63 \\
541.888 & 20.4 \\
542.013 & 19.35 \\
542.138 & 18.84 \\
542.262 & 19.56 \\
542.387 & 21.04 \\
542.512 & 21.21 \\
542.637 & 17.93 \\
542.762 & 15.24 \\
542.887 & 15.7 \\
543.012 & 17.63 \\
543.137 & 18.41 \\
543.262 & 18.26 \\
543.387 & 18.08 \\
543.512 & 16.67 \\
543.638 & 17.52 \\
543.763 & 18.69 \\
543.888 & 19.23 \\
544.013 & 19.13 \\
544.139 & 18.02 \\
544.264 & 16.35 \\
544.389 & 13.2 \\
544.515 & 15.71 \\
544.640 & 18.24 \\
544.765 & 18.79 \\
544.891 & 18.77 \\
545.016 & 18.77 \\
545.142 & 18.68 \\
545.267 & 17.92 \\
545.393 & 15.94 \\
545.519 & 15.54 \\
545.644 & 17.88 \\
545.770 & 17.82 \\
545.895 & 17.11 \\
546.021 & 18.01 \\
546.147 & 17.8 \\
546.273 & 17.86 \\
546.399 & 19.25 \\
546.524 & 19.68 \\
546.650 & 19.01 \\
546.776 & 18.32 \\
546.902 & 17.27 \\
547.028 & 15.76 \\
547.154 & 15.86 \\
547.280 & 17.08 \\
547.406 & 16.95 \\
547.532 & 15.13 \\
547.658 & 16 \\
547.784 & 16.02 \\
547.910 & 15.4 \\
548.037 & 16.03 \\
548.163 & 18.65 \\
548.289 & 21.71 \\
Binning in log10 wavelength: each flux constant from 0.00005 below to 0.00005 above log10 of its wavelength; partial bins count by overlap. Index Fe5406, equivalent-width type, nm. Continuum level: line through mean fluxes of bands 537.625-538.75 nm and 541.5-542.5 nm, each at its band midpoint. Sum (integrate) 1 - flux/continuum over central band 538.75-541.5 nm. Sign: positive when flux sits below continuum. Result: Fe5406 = 0.46 nm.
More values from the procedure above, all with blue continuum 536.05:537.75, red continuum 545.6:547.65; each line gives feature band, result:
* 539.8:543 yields 0.15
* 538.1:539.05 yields -0.10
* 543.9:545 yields 0.02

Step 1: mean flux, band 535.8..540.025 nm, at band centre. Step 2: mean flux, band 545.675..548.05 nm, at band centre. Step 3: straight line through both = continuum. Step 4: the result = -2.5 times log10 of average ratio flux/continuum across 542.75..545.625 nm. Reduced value 0.014 mag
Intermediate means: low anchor 18.8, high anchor 17.2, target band 17.5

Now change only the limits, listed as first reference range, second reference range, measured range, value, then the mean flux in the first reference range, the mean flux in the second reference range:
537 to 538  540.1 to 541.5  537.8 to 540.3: -0.09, 17.8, 15.7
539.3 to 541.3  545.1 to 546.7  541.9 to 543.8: -0.08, 16.4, 17.9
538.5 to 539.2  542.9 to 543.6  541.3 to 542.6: -0.06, 20.1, 17.6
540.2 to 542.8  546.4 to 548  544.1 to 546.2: -0.01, 17.6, 17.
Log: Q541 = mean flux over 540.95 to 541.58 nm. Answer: 17.2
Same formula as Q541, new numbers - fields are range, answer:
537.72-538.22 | 17.8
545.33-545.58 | 15.7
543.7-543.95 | 19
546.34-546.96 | 18.7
